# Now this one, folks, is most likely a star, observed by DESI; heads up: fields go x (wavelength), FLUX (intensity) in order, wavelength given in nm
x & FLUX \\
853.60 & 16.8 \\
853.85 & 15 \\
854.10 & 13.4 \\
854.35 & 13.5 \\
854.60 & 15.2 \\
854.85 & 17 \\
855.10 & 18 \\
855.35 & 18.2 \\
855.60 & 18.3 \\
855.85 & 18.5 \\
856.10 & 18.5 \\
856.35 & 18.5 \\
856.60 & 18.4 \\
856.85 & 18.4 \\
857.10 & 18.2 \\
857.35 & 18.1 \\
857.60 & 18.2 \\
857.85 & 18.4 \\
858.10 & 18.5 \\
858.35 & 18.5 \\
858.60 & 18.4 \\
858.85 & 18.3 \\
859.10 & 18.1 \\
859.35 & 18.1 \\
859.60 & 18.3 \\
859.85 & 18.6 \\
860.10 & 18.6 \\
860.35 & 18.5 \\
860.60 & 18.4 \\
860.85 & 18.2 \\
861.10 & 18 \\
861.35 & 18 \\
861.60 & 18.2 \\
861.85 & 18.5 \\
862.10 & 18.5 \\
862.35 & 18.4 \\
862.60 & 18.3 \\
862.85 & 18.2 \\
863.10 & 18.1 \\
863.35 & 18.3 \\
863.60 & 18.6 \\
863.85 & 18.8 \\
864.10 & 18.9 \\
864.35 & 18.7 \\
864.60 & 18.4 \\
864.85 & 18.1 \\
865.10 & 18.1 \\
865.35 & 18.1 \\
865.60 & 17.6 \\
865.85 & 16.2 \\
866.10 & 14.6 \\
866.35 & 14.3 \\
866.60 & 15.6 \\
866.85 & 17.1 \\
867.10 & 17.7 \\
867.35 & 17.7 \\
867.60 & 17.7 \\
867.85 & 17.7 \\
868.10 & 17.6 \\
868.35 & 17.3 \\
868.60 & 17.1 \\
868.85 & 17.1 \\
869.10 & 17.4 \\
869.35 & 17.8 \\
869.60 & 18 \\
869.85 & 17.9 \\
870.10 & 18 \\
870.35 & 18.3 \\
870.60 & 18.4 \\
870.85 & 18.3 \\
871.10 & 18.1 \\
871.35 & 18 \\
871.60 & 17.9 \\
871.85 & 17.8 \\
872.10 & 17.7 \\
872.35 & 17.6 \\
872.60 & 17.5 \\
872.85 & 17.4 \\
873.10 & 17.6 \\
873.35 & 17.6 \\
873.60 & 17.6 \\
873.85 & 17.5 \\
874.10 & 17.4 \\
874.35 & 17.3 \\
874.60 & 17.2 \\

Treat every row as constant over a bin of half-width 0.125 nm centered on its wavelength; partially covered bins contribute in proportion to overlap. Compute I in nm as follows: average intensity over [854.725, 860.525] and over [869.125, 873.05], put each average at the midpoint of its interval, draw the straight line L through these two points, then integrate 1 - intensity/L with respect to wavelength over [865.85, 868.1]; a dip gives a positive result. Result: 0.18 nm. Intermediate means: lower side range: 18.3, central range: 16.6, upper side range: 17.9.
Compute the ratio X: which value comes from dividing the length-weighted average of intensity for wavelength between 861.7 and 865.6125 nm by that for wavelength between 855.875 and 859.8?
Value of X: 1.00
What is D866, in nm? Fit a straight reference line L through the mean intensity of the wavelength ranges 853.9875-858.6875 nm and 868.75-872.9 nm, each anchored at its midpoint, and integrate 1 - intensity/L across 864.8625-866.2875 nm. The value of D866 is 0.069 nm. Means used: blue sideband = 17.6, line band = 16.9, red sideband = 17.8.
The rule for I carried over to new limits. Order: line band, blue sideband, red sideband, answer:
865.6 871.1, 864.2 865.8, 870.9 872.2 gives 0.23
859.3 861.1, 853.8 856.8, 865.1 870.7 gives -0.14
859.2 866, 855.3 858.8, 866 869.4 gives -0.24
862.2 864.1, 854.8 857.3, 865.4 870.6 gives -0.09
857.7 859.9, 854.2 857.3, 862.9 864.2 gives -0.05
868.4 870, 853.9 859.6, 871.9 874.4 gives 0.00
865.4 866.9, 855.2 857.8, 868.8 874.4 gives 0.17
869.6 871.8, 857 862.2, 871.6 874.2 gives -0.05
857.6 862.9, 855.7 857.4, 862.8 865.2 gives 0.02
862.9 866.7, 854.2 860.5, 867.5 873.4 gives 0.07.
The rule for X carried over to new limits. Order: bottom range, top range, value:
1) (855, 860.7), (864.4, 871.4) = 0.95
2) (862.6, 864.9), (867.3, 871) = 0.96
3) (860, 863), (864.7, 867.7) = 0.92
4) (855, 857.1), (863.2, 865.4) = 1.01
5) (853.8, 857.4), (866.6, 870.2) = 1.02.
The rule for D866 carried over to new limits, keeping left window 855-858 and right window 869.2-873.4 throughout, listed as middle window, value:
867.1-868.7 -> 0.039 nm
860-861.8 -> -0.009 nm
